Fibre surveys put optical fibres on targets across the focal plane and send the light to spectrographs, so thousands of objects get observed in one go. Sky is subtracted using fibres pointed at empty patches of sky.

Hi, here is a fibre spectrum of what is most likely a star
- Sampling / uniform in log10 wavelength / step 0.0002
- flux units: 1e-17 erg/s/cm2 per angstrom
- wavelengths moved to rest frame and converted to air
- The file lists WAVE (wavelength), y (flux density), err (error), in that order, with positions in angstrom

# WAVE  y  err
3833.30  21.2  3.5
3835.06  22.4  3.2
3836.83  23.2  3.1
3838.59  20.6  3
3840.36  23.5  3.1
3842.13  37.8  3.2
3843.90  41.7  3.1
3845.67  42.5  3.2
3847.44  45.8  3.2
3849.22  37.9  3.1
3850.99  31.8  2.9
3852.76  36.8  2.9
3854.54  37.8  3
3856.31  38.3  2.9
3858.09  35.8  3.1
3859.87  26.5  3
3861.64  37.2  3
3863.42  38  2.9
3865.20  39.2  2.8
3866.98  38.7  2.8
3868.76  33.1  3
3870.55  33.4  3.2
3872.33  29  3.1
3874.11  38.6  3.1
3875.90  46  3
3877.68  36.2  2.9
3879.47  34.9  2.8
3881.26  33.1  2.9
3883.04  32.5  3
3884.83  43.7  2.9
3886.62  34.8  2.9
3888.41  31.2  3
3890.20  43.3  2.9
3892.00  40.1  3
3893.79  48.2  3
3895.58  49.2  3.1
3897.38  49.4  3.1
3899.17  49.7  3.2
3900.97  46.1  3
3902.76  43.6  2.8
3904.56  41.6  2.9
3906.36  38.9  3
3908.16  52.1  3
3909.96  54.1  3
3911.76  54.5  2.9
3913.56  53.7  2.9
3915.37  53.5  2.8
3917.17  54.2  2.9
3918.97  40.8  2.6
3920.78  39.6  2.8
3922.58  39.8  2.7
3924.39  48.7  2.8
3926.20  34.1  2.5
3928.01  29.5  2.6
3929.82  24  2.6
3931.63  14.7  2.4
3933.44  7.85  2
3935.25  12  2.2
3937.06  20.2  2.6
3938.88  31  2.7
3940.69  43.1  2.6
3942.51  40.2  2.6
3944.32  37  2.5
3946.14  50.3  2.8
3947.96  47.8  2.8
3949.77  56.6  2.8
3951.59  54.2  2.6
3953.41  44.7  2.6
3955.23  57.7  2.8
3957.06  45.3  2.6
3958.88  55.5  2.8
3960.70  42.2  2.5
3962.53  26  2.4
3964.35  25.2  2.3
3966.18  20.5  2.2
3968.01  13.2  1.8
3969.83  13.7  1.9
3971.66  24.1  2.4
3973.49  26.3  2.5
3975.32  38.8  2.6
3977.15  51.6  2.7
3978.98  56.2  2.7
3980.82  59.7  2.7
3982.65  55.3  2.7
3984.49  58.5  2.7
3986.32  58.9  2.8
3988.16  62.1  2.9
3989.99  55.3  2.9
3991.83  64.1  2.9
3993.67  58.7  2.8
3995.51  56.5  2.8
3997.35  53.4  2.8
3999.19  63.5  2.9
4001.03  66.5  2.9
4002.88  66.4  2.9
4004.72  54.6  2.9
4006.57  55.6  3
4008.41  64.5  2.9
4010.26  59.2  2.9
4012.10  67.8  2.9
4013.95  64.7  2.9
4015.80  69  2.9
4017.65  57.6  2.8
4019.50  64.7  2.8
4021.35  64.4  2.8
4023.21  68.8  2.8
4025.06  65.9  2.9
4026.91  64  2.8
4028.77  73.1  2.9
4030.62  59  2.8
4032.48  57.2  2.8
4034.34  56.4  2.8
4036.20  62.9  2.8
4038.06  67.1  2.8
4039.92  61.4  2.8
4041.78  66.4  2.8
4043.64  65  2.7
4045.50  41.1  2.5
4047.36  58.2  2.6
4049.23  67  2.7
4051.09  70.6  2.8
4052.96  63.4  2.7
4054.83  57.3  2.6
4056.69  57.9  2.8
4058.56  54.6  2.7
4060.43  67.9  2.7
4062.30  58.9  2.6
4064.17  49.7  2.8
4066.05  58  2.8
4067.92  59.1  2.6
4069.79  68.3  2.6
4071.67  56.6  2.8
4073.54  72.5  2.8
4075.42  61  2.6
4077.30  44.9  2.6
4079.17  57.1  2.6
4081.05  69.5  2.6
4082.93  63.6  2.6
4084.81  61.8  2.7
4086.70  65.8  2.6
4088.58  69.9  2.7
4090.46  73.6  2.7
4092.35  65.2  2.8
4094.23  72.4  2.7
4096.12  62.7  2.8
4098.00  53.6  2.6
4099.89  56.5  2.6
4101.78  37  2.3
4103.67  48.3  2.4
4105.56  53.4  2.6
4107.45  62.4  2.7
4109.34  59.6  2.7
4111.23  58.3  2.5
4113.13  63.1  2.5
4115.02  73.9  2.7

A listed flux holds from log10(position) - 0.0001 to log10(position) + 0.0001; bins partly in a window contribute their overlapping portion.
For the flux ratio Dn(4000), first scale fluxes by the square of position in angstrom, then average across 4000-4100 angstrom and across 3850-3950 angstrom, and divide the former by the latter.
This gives 1.73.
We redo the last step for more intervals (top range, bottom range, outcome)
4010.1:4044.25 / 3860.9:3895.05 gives 1.84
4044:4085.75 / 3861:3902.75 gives 1.67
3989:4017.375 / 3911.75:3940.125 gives 1.86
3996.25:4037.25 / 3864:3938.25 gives 1.72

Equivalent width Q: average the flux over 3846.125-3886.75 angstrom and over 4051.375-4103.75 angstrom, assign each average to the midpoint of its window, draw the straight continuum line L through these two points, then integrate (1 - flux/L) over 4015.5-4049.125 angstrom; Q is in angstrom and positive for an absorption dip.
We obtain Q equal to -4.2 angstrom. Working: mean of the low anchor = 36.6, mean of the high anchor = 60.6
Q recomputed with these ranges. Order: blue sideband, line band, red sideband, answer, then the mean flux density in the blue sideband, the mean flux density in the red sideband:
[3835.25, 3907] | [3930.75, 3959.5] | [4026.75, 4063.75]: 5.7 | 37.6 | 61.3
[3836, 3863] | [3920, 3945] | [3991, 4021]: 9.6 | 34.6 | 61.7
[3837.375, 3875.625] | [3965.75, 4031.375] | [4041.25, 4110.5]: -4.2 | 35.5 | 60.3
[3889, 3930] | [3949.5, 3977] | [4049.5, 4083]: 7.6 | 45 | 60.7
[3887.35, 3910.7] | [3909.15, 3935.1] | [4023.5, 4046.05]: 5.0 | 45.1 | 62.2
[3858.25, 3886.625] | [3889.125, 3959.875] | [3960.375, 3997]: -4.7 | 36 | 43.6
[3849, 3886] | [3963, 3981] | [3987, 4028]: 7.8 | 36.1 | 62.2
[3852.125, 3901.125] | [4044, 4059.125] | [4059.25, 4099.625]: 0.0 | 38.5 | 62.3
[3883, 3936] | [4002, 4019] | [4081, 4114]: -3.6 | 40.4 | 60.7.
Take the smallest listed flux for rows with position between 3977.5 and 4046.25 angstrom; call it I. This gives 41.1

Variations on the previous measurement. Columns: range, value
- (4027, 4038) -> 56.4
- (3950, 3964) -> 26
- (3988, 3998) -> 53.4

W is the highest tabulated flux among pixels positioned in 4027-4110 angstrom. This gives 73.6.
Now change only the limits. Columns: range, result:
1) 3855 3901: 49.7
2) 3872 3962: 57.7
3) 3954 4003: 66.5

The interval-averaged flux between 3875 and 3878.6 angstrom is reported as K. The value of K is 41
